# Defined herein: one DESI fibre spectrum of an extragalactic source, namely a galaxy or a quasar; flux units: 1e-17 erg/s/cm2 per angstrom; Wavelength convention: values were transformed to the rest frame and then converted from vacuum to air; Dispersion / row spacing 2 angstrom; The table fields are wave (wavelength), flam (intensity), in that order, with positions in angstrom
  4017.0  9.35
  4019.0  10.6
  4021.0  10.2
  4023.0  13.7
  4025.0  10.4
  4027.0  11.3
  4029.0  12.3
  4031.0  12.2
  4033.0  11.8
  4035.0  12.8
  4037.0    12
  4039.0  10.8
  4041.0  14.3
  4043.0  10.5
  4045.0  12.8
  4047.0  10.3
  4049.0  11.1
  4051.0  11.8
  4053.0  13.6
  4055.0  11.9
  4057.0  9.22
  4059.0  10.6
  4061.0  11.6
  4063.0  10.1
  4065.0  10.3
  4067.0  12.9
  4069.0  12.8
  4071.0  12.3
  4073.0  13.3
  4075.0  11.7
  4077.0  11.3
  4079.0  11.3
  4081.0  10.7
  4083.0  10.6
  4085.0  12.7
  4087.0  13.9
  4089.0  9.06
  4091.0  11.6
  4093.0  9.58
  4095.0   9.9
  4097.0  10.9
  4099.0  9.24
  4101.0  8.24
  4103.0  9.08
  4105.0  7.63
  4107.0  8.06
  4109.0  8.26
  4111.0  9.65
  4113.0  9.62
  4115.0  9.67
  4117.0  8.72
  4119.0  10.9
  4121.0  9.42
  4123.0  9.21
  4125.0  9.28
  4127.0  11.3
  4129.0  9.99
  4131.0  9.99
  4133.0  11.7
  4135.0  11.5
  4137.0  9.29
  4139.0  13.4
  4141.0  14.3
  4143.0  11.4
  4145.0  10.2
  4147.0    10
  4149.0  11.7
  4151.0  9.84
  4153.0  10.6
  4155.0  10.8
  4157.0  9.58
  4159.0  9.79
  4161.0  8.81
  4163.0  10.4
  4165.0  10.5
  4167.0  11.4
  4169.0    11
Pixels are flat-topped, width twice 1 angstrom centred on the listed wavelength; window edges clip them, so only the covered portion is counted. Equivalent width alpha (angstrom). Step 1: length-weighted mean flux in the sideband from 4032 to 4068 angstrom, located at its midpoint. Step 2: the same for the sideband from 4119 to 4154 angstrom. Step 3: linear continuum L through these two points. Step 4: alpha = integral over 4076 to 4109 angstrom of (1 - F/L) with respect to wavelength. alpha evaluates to 3.0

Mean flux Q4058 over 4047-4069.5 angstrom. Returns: 11.4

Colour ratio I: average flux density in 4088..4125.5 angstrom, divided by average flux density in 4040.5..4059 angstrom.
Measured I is 0.81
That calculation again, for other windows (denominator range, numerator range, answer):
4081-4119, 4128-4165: 1.09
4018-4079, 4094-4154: 0.86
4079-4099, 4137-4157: 1.02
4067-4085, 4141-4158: 0.90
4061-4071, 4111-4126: 0.82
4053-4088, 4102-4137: 0.83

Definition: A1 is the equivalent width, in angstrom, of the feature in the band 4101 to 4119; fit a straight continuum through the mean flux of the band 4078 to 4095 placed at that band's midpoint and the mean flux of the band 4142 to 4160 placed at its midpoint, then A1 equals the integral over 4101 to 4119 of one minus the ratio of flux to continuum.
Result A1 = 3.2 angstrom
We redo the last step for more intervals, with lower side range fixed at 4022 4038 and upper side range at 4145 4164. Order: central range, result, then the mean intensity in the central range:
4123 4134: 0.2 angstrom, 10.3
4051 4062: 0.2 angstrom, 11.4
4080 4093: -0.1 angstrom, 11.3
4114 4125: 1.2 angstrom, 9.56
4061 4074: -0.5 angstrom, 11.9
